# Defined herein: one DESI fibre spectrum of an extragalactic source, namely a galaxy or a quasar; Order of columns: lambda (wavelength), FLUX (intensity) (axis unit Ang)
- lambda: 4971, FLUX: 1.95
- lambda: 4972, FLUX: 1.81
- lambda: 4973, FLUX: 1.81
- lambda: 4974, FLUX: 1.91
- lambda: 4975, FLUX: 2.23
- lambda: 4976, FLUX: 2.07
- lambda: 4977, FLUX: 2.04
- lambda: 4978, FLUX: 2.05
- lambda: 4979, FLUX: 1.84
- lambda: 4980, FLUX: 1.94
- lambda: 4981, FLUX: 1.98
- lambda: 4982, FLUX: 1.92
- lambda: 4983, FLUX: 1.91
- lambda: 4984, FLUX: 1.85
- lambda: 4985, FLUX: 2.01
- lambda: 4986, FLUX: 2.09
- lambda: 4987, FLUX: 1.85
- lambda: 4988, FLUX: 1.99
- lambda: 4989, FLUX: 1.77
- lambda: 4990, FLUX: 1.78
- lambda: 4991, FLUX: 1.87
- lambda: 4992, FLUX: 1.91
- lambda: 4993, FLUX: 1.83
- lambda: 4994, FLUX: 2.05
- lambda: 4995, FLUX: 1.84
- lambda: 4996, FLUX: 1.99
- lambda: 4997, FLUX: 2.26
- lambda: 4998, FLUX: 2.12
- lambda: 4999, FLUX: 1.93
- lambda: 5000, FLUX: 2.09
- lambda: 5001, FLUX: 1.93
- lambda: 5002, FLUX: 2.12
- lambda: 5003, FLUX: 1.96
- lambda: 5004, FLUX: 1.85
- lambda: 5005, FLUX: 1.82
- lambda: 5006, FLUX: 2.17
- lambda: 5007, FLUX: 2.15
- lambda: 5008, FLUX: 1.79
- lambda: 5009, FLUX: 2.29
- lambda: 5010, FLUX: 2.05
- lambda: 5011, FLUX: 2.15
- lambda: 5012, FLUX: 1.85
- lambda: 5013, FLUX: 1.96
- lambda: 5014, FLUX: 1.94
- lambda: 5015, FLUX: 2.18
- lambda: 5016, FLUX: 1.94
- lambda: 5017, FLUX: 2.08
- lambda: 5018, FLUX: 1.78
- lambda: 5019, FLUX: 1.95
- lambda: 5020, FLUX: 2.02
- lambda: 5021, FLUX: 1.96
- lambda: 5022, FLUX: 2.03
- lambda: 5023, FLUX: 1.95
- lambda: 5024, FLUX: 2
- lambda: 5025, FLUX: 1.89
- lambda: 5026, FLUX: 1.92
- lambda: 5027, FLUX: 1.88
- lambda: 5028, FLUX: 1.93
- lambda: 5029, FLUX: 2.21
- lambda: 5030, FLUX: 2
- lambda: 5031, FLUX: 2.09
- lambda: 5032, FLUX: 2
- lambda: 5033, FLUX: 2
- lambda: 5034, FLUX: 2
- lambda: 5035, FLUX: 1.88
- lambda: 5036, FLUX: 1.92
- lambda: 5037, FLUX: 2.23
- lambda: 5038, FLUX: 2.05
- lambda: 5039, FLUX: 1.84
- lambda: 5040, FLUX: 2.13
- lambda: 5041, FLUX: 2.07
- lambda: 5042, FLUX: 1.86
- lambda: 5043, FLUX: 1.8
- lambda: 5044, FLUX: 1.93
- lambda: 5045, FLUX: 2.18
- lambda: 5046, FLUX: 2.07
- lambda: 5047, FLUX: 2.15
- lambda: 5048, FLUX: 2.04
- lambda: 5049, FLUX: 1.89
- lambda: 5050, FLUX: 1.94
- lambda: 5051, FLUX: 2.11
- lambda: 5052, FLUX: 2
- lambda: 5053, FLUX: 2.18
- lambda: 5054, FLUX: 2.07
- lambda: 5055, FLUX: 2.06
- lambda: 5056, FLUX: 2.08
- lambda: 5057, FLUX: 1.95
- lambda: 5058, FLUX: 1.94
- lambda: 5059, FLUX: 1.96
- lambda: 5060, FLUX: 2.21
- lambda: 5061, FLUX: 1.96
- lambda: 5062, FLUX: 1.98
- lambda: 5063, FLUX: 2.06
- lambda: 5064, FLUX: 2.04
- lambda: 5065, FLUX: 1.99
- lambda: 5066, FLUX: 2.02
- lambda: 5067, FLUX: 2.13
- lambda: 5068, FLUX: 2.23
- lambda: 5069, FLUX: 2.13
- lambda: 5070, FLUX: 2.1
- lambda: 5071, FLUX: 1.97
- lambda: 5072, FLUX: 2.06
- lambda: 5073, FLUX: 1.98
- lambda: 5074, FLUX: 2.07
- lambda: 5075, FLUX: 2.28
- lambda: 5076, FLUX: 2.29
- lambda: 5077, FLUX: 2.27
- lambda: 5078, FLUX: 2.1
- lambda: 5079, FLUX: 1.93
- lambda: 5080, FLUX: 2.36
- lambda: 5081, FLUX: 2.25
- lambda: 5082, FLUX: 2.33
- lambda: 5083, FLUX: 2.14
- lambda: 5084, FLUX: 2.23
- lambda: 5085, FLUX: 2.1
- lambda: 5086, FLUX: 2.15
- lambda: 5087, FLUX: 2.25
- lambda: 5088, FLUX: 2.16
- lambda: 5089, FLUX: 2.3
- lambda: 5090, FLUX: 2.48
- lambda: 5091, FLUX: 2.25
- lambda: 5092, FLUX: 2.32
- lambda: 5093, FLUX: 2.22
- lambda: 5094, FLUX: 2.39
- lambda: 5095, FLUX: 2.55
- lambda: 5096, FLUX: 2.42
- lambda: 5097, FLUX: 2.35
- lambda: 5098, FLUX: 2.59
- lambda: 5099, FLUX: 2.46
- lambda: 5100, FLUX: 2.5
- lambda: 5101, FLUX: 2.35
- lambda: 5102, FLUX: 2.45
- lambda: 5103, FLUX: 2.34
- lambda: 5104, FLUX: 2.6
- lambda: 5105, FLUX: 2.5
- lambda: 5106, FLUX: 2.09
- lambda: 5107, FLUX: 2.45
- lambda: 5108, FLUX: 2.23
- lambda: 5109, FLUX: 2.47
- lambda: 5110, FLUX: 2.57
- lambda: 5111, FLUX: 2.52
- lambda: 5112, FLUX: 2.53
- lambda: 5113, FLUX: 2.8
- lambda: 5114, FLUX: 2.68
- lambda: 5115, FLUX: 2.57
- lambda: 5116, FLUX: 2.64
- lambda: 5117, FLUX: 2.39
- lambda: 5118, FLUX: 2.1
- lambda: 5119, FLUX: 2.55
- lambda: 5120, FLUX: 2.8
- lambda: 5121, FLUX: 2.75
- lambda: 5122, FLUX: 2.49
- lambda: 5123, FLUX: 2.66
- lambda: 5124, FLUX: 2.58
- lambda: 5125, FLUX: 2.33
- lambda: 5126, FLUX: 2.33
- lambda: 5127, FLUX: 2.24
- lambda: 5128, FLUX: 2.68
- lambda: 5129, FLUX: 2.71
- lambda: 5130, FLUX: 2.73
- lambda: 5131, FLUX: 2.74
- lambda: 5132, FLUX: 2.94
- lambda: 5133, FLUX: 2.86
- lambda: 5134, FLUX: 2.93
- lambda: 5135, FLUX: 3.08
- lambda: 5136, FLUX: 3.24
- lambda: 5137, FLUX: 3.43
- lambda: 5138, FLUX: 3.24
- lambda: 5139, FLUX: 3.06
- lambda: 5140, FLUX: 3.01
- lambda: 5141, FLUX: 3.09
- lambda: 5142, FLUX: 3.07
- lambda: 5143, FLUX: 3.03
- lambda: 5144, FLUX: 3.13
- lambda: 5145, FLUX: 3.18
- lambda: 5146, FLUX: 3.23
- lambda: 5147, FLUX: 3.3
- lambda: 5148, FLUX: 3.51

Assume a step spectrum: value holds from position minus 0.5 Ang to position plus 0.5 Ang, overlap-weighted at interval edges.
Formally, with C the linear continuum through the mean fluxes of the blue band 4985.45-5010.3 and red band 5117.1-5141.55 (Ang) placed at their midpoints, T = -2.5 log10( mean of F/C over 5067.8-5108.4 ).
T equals 0.11 mag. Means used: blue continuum 1.98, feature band 2.27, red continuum 2.77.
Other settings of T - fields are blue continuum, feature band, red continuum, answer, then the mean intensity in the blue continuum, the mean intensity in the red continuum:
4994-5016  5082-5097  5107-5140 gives 0.095 mag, 2.02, 2.68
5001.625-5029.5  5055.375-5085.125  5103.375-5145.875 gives 0.123 mag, 1.99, 2.72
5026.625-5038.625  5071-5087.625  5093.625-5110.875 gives 0.062 mag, 2.02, 2.43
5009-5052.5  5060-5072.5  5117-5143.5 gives 0.109 mag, 2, 2.79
